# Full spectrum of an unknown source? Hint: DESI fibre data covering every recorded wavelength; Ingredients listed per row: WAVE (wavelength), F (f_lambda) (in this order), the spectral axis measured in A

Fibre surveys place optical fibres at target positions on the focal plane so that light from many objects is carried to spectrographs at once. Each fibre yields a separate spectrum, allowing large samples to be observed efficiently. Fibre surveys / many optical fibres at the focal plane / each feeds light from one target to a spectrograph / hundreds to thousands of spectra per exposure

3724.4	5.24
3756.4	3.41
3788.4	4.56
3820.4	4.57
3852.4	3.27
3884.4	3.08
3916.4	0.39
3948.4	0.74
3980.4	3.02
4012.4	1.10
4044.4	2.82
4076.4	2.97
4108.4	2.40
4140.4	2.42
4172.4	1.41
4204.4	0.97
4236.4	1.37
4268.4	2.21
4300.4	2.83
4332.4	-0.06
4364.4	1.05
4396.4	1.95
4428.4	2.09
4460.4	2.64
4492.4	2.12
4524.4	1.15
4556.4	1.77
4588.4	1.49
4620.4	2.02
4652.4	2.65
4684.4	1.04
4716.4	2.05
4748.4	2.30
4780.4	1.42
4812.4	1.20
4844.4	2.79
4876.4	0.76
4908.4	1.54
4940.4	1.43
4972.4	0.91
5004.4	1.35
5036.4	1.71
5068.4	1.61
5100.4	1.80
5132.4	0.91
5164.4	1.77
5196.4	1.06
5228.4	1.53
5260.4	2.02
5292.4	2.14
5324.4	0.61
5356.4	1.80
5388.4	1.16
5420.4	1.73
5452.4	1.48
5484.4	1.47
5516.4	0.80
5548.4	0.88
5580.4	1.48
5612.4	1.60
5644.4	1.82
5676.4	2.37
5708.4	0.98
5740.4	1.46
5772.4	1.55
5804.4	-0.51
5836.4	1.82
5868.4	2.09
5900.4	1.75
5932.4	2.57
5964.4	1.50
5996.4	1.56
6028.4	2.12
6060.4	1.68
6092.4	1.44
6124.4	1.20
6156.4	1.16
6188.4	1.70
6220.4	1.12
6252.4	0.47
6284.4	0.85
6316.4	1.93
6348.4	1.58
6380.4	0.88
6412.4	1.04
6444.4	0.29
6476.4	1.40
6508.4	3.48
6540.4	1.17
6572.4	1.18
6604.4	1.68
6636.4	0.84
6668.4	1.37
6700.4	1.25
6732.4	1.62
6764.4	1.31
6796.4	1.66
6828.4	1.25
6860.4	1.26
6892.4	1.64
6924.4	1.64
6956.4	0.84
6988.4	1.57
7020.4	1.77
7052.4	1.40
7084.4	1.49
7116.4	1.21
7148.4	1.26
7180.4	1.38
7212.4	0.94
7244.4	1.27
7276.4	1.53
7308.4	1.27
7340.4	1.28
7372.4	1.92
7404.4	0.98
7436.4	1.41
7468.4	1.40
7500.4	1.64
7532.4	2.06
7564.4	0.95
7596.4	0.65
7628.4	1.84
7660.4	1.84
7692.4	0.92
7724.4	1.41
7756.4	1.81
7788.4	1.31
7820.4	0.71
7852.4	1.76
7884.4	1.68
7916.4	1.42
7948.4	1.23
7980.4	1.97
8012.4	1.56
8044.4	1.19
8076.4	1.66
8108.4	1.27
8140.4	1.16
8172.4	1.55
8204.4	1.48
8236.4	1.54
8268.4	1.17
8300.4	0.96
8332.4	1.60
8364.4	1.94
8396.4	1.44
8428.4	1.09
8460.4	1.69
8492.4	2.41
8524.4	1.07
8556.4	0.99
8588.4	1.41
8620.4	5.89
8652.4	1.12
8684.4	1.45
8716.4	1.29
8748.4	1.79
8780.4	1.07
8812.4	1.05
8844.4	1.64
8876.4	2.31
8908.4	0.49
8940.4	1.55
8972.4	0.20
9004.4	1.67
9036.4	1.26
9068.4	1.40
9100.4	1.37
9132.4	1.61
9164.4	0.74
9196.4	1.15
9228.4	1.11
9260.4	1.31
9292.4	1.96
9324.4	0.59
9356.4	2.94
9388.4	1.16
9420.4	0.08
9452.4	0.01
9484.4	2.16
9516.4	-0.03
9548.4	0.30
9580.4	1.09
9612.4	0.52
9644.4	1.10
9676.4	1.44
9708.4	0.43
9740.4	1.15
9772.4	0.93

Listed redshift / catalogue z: 0.744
